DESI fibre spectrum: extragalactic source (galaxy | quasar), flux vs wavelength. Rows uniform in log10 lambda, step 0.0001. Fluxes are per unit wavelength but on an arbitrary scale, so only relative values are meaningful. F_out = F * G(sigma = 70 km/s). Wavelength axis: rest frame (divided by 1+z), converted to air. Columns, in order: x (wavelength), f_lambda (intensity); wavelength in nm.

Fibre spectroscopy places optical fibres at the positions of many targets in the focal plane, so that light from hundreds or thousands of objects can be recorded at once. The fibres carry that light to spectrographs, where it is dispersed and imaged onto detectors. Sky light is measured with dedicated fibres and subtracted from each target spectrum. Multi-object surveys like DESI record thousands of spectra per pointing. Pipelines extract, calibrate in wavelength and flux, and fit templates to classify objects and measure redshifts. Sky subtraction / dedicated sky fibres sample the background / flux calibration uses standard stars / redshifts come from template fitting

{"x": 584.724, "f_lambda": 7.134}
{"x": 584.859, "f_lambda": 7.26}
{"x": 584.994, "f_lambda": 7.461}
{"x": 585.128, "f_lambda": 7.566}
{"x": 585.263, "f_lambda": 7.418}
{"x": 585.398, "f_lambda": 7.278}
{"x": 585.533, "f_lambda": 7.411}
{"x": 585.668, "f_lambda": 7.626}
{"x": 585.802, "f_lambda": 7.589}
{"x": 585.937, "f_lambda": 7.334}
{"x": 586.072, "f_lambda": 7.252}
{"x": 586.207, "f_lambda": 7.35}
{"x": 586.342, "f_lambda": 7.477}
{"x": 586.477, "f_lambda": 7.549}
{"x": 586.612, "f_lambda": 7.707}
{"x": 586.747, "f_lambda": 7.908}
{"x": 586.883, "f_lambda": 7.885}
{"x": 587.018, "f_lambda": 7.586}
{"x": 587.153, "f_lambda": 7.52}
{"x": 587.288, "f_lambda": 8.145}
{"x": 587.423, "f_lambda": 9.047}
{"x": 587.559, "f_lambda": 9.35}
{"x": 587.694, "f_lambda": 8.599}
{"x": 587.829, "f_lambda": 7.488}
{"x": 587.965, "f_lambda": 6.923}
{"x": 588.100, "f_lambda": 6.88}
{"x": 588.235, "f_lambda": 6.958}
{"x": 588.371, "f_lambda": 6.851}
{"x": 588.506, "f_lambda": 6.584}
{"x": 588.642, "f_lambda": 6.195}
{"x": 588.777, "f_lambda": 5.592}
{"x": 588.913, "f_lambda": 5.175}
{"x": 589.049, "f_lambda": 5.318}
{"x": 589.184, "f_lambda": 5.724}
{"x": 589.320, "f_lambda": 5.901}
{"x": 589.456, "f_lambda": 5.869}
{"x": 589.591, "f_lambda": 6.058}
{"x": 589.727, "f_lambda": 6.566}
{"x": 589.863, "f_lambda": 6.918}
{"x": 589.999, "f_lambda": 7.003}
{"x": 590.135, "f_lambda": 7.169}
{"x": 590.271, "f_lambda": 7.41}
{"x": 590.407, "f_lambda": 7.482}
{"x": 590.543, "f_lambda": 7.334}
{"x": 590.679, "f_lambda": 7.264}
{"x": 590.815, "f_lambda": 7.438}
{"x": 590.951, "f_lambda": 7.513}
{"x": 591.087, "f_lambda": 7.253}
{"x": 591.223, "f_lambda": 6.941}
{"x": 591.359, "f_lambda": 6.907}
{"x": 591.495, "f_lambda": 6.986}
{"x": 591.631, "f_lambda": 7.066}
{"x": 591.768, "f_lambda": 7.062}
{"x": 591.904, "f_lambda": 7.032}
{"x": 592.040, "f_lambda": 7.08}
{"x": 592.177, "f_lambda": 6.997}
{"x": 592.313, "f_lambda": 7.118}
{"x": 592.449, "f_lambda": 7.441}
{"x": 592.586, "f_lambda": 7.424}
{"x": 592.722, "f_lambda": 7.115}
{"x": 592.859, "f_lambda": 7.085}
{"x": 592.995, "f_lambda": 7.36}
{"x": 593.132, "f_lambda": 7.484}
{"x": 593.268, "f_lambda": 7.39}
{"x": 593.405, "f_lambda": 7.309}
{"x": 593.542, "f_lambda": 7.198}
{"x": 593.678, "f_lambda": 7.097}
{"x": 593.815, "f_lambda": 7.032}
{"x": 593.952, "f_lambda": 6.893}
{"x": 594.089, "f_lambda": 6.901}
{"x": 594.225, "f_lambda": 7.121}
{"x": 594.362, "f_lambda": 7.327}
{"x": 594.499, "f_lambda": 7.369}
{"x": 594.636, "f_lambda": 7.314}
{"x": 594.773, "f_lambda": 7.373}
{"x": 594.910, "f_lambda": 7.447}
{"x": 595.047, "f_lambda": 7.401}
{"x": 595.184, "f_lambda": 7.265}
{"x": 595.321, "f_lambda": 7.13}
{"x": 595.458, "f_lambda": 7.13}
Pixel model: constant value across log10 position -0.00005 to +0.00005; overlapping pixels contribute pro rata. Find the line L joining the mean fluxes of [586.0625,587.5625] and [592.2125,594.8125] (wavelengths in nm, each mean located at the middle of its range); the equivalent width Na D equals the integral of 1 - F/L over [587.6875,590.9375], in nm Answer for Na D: 0.40 nm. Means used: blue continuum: 7.86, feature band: 6.67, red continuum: 7.23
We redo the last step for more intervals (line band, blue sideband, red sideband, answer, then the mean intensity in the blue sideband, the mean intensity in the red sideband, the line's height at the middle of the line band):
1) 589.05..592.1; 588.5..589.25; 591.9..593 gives -0.22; 5.7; 7.18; 6.4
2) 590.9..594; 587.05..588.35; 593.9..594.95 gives 0.10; 7.83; 7.22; 7.4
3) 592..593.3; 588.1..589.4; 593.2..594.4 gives -0.07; 6.07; 7.14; 6.89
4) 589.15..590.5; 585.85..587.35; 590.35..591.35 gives 0.13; 7.61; 7.29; 7.37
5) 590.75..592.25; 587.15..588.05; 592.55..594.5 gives 0.08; 8.17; 7.2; 7.53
